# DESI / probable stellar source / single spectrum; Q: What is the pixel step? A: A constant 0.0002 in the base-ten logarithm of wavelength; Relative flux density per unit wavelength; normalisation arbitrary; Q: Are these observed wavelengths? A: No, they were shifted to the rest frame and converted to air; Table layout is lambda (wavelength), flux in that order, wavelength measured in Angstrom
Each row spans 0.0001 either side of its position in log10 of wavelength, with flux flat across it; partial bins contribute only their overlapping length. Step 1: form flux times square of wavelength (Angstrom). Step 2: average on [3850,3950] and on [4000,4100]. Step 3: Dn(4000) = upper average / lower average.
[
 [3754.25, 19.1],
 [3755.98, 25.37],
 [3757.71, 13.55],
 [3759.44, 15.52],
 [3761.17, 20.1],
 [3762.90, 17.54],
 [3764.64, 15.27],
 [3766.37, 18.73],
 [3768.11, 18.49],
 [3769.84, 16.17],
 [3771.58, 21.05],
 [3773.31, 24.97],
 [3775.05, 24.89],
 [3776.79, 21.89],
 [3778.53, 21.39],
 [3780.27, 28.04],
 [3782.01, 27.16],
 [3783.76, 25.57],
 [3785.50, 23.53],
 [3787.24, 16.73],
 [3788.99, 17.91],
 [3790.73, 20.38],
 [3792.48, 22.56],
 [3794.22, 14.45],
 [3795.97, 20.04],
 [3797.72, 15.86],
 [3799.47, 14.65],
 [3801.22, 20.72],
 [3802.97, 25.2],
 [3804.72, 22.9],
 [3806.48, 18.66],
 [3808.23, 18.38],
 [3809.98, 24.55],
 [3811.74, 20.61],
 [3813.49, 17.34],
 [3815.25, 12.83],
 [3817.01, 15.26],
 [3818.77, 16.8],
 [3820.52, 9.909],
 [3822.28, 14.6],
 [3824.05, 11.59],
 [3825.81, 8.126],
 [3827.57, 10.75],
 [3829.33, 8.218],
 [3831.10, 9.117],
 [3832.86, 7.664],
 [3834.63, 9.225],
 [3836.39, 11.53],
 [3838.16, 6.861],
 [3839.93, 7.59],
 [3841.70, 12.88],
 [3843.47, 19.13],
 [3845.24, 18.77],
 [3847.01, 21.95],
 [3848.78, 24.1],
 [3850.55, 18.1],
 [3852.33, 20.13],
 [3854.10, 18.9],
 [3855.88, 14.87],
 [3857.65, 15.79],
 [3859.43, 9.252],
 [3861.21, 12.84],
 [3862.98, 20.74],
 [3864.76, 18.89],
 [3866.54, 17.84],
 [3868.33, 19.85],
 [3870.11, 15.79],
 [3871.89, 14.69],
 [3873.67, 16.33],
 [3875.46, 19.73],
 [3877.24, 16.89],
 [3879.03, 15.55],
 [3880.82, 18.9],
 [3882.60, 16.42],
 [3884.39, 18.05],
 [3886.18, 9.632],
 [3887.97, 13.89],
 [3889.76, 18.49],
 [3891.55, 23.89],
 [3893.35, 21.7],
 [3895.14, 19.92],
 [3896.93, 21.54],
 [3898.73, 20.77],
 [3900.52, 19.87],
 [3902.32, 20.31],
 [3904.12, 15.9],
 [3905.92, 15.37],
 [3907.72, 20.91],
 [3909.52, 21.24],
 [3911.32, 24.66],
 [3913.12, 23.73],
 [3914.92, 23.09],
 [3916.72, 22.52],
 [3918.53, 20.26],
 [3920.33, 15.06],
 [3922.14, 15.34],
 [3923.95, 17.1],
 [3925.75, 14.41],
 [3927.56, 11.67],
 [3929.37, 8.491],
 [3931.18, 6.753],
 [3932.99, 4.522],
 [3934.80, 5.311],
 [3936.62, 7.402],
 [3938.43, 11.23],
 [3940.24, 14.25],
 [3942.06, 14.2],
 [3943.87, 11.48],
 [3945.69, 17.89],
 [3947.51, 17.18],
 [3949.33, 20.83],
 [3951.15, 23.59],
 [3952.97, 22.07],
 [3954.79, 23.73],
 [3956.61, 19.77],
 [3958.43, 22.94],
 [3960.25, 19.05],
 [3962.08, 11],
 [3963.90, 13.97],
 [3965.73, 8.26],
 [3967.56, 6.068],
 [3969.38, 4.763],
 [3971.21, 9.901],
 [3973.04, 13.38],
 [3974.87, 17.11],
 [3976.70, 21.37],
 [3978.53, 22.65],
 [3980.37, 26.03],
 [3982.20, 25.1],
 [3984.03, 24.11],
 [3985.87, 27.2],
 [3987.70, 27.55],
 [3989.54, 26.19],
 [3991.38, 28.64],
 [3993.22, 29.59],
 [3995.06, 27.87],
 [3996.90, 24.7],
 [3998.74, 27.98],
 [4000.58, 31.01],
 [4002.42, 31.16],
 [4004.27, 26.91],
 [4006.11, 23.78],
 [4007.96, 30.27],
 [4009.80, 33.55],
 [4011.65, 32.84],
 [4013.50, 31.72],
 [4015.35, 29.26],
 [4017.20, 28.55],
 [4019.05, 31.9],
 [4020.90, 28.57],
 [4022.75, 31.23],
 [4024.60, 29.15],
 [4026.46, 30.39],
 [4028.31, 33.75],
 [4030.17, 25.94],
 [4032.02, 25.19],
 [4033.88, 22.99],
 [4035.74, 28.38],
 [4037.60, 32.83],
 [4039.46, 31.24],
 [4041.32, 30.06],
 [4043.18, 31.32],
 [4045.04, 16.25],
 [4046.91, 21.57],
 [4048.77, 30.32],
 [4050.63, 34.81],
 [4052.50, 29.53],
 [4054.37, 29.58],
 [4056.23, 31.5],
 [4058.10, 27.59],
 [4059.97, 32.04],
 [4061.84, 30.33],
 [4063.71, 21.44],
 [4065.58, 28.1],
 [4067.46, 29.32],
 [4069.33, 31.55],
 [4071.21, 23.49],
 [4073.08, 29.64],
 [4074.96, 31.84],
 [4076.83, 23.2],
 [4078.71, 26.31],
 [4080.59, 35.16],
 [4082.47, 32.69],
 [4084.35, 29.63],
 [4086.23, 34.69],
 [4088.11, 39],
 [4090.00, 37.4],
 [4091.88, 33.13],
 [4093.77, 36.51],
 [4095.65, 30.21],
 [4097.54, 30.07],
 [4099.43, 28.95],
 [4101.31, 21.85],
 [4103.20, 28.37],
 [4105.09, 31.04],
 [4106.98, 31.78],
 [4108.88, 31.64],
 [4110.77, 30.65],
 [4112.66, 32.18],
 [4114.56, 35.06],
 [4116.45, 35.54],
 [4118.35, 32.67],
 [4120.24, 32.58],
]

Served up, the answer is 1.9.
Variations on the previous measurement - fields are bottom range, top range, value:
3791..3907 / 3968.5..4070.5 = 1.79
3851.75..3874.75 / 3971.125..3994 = 1.50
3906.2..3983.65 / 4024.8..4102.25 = 1.93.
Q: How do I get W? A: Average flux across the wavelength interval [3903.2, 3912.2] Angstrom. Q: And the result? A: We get 19.6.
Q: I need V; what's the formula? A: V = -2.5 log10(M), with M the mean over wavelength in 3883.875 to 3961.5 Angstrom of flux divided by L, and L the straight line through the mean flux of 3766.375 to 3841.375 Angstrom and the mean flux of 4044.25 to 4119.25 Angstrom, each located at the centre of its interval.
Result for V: 0.30 mag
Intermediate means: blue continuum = 17.2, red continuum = 30.2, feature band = 17.2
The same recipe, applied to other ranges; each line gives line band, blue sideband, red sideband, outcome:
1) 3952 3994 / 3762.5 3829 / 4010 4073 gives 0.32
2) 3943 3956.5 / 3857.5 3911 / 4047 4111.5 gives 0.13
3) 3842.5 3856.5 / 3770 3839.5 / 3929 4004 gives -0.11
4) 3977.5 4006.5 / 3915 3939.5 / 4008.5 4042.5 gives -0.13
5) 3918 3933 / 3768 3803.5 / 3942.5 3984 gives 0.37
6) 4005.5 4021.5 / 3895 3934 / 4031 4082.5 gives -0.20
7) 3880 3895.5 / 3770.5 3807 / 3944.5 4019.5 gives 0.24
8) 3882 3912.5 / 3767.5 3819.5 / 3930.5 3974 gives -0.19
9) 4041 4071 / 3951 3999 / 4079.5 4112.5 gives -0.01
